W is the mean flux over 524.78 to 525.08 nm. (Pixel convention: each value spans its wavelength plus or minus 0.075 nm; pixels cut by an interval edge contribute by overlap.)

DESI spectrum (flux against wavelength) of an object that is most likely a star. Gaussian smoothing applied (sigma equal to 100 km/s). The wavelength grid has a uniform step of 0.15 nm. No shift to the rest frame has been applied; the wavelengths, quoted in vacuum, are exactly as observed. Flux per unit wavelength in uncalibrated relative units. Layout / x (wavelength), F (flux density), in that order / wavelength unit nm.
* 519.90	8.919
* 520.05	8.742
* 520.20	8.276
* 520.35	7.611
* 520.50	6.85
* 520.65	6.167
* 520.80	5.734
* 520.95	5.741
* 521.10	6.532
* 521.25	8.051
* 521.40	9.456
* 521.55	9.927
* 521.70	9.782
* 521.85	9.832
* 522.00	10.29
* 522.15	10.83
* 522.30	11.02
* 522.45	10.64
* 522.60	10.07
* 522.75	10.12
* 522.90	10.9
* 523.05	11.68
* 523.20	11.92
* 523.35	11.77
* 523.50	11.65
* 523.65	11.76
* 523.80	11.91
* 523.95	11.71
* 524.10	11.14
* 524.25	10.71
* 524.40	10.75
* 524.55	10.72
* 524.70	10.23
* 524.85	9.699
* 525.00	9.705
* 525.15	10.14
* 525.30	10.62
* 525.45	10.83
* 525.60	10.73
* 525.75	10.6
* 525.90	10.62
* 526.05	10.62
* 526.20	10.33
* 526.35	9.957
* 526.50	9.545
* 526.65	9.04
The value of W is 9.71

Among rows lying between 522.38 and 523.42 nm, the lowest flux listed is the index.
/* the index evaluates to 10.07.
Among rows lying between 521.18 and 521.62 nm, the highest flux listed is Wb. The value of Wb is 9.927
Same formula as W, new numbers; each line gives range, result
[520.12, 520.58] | 7.58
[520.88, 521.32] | 6.77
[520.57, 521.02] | 5.89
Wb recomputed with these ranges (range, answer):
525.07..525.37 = 10.62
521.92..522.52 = 11.02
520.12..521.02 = 8.276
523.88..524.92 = 11.71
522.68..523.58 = 11.92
